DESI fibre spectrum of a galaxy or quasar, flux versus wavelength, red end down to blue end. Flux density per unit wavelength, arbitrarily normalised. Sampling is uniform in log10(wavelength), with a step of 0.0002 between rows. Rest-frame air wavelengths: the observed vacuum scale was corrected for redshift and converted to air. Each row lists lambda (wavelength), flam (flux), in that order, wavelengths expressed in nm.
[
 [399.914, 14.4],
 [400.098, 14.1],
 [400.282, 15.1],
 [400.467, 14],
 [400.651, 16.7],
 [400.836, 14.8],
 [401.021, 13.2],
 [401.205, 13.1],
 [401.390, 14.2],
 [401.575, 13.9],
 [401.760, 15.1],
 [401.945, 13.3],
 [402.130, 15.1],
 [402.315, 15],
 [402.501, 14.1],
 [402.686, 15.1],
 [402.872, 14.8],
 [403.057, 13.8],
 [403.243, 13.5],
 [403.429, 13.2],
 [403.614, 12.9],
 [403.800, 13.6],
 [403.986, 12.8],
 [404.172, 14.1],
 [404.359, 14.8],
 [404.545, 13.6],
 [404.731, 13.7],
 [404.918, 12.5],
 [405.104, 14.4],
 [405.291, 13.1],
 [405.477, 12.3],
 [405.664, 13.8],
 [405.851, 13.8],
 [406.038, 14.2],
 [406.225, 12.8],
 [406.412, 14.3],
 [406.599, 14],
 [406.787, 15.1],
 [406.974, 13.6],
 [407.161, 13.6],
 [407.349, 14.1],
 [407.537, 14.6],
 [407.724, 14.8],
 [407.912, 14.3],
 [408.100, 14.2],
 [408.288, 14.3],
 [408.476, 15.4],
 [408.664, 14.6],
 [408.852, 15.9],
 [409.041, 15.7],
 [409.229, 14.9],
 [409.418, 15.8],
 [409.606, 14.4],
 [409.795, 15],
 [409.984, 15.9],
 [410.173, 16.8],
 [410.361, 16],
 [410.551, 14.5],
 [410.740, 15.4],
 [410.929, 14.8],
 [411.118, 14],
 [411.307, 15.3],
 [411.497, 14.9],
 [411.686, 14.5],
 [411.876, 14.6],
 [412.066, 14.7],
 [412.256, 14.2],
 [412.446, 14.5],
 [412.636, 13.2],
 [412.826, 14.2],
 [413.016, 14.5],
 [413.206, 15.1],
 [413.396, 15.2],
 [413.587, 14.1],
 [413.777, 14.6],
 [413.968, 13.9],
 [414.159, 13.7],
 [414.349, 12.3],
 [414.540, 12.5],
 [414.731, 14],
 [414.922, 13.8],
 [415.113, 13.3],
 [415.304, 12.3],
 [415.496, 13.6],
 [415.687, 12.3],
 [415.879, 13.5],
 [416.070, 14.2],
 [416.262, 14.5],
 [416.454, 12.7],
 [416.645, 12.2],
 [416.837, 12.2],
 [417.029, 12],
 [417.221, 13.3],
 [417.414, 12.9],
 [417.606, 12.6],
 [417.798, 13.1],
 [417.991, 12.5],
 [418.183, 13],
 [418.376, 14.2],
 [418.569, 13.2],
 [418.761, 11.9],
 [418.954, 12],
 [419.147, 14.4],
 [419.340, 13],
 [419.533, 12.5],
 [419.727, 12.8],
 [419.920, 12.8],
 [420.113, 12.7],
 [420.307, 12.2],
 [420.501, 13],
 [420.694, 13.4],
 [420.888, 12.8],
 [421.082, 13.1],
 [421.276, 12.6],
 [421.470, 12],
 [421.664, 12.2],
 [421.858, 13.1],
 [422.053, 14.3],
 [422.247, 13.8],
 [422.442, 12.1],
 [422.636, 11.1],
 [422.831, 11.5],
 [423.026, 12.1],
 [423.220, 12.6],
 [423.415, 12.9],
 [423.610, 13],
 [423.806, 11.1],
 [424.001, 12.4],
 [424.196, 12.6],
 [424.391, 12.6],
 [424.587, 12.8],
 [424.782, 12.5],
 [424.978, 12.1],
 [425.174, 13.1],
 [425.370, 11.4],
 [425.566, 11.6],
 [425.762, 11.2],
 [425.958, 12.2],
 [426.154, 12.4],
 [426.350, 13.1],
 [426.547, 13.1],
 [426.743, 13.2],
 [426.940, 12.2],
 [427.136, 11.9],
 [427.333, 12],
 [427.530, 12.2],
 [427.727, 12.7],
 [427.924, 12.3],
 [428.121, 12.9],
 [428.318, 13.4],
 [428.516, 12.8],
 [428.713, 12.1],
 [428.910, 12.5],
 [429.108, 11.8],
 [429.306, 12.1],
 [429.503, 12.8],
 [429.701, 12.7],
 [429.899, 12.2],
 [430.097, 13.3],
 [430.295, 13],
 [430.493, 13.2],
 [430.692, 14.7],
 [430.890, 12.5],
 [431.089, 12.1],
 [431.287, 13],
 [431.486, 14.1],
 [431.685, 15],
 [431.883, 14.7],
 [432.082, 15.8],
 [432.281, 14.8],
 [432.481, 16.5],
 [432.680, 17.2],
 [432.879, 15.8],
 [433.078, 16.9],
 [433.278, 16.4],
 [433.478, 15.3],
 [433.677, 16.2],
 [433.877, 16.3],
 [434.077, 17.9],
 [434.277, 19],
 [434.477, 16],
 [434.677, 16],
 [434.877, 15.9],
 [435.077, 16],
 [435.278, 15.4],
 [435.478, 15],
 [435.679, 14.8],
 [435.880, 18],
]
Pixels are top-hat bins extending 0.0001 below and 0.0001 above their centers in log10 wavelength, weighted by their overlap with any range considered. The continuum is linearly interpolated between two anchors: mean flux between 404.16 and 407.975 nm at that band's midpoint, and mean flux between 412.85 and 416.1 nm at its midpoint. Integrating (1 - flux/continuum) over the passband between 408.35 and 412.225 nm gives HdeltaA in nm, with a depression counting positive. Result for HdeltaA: -0.378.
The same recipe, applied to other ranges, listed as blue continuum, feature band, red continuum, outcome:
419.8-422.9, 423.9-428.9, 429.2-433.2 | 0.37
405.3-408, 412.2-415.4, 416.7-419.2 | -0.15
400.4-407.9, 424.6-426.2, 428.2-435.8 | 0.26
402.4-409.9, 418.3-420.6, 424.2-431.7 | 0.06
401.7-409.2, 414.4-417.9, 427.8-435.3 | 0.30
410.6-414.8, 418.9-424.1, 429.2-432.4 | 0.47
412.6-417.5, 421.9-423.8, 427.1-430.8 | 0.07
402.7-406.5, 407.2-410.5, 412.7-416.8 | -0.35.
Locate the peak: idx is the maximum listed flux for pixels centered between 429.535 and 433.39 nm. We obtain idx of 17.2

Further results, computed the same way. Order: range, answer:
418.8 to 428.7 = 14.4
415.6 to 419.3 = 14.5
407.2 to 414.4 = 16.8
